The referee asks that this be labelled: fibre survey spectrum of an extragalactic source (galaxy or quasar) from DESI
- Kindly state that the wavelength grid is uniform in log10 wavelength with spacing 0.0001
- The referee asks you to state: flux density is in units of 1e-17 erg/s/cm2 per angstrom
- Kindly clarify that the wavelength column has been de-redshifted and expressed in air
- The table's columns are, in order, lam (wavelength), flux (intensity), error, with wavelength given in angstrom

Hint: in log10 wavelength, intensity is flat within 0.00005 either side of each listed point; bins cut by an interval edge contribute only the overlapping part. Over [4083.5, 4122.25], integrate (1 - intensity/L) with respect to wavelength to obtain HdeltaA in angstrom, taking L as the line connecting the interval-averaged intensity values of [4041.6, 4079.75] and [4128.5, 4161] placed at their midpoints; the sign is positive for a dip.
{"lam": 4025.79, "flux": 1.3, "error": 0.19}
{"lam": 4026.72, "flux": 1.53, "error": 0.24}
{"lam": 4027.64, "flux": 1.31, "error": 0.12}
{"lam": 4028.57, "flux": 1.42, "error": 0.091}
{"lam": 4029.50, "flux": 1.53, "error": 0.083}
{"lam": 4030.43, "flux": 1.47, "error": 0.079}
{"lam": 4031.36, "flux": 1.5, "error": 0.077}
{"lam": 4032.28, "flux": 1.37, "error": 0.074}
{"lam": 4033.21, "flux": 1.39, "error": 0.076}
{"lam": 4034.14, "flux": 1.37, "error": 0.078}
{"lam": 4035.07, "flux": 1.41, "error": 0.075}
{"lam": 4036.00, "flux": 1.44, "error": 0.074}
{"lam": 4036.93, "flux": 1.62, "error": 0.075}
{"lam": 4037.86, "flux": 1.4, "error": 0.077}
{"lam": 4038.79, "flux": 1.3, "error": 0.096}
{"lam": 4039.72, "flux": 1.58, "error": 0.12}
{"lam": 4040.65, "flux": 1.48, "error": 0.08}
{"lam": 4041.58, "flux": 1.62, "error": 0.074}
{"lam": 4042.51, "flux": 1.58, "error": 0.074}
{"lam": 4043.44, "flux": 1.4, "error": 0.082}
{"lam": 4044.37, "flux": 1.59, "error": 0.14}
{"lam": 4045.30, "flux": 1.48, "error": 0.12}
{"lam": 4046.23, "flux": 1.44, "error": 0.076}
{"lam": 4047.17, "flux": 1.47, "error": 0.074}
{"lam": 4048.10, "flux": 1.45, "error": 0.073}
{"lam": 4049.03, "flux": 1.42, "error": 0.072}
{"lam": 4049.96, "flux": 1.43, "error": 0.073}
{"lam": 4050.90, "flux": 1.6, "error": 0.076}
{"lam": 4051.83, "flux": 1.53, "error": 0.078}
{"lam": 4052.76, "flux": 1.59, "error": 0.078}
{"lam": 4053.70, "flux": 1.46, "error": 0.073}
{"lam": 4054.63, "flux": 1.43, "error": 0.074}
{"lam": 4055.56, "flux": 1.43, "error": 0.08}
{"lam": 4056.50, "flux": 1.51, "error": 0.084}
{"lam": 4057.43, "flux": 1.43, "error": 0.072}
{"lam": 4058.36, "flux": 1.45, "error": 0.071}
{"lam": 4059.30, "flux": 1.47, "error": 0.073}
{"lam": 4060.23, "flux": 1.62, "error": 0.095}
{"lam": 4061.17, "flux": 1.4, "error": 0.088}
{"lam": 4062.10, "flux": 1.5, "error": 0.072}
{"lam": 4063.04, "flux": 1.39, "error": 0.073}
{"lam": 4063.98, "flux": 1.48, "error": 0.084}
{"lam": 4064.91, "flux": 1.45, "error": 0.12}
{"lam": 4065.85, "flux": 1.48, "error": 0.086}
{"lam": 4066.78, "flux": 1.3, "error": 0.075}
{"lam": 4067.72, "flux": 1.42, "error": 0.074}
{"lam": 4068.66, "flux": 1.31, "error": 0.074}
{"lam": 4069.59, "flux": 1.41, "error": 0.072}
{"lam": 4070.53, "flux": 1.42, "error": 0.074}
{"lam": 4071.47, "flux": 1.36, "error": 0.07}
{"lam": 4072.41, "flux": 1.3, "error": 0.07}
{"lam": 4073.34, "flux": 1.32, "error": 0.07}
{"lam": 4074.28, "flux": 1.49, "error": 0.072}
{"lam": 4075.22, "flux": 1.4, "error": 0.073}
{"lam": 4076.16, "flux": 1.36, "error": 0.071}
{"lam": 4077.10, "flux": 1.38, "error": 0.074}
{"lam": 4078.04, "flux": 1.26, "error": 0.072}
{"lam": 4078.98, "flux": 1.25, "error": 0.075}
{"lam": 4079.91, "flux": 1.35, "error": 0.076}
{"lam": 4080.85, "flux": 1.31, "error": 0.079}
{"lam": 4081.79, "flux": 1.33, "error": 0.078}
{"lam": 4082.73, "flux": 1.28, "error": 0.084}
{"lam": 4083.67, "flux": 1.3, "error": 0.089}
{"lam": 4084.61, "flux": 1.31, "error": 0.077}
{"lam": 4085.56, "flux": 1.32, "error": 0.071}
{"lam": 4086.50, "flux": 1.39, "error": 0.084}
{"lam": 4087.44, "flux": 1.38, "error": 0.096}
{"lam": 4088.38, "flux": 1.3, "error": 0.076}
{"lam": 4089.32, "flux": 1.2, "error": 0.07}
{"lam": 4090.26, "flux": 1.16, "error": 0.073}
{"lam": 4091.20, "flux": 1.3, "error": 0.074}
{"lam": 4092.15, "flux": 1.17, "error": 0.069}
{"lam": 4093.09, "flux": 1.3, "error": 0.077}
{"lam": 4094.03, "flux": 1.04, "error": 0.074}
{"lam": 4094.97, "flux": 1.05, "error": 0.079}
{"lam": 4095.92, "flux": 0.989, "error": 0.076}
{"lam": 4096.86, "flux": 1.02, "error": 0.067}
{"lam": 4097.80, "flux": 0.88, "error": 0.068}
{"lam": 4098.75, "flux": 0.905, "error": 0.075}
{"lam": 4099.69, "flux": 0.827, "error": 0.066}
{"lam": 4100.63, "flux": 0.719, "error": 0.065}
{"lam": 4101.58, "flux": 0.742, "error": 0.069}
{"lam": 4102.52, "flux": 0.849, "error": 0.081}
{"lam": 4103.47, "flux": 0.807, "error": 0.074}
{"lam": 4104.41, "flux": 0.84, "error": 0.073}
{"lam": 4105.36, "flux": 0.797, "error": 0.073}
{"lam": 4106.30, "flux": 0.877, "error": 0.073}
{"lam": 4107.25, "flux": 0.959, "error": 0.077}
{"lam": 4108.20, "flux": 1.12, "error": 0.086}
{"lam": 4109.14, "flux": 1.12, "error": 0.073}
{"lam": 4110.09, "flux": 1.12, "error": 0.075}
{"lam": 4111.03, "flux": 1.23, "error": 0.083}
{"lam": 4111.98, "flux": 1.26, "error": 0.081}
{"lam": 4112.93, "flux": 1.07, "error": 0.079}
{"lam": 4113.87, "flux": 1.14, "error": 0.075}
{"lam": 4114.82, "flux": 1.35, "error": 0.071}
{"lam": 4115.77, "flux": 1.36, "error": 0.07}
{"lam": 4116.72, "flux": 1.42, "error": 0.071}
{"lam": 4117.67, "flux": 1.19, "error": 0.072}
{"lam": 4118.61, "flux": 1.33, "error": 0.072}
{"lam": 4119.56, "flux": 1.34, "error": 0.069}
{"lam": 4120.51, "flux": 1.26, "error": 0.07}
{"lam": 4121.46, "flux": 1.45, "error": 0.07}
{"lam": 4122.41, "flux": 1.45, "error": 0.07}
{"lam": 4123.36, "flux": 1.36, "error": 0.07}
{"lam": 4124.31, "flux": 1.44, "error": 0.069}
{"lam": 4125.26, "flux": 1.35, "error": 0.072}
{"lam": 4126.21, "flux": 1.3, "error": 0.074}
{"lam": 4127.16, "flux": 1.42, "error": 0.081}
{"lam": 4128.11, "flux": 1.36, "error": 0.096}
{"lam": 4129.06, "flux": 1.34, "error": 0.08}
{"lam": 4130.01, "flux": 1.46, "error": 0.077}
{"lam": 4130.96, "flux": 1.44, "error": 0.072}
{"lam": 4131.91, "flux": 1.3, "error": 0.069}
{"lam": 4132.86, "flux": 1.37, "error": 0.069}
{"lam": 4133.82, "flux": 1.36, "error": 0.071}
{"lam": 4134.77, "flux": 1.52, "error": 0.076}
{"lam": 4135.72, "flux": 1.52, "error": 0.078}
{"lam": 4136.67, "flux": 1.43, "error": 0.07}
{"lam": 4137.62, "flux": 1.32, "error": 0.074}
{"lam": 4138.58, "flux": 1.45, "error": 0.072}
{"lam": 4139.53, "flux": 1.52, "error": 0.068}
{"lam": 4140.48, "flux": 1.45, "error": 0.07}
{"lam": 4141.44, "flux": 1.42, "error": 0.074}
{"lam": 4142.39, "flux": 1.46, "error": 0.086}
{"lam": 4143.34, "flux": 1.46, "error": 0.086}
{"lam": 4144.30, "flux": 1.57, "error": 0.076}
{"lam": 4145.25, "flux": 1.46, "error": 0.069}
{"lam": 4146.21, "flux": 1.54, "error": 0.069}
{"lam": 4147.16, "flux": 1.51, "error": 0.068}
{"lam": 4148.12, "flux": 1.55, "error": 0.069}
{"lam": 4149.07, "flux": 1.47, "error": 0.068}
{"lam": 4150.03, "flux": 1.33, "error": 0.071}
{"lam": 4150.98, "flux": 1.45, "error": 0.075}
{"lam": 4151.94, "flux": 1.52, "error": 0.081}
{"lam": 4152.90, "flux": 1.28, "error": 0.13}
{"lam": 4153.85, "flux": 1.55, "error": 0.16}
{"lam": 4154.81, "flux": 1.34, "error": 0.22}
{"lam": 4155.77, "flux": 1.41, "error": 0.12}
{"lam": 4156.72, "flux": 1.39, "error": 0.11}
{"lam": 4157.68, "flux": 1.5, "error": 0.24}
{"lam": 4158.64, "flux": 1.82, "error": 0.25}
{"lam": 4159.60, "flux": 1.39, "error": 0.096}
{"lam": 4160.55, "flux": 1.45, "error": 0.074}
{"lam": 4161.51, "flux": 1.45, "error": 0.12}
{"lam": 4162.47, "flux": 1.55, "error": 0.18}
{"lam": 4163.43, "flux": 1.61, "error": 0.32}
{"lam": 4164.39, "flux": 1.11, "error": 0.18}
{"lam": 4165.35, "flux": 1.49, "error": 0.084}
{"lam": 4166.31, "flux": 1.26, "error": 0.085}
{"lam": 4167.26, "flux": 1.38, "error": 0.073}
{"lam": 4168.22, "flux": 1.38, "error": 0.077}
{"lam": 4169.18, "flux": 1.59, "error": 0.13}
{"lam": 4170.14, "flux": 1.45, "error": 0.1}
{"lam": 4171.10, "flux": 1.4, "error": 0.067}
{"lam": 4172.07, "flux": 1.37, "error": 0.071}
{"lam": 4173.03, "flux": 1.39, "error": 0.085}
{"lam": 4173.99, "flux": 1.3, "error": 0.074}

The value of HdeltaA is 8.5 angstrom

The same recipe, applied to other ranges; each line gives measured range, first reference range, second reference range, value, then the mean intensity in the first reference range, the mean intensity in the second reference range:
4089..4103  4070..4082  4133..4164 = 3.8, 1.35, 1.47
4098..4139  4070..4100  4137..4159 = 4.6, 1.24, 1.47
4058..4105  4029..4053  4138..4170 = 7.3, 1.48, 1.46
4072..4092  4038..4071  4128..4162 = 2.0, 1.47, 1.45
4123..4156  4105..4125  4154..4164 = -1.4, 1.23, 1.49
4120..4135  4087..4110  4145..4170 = -1.9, 1.02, 1.45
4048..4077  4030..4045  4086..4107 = -3.6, 1.47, 1.02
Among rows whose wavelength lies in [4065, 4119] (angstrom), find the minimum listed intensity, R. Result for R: 0.719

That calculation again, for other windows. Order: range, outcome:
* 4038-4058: 1.3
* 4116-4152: 1.19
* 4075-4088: 1.25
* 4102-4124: 0.797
